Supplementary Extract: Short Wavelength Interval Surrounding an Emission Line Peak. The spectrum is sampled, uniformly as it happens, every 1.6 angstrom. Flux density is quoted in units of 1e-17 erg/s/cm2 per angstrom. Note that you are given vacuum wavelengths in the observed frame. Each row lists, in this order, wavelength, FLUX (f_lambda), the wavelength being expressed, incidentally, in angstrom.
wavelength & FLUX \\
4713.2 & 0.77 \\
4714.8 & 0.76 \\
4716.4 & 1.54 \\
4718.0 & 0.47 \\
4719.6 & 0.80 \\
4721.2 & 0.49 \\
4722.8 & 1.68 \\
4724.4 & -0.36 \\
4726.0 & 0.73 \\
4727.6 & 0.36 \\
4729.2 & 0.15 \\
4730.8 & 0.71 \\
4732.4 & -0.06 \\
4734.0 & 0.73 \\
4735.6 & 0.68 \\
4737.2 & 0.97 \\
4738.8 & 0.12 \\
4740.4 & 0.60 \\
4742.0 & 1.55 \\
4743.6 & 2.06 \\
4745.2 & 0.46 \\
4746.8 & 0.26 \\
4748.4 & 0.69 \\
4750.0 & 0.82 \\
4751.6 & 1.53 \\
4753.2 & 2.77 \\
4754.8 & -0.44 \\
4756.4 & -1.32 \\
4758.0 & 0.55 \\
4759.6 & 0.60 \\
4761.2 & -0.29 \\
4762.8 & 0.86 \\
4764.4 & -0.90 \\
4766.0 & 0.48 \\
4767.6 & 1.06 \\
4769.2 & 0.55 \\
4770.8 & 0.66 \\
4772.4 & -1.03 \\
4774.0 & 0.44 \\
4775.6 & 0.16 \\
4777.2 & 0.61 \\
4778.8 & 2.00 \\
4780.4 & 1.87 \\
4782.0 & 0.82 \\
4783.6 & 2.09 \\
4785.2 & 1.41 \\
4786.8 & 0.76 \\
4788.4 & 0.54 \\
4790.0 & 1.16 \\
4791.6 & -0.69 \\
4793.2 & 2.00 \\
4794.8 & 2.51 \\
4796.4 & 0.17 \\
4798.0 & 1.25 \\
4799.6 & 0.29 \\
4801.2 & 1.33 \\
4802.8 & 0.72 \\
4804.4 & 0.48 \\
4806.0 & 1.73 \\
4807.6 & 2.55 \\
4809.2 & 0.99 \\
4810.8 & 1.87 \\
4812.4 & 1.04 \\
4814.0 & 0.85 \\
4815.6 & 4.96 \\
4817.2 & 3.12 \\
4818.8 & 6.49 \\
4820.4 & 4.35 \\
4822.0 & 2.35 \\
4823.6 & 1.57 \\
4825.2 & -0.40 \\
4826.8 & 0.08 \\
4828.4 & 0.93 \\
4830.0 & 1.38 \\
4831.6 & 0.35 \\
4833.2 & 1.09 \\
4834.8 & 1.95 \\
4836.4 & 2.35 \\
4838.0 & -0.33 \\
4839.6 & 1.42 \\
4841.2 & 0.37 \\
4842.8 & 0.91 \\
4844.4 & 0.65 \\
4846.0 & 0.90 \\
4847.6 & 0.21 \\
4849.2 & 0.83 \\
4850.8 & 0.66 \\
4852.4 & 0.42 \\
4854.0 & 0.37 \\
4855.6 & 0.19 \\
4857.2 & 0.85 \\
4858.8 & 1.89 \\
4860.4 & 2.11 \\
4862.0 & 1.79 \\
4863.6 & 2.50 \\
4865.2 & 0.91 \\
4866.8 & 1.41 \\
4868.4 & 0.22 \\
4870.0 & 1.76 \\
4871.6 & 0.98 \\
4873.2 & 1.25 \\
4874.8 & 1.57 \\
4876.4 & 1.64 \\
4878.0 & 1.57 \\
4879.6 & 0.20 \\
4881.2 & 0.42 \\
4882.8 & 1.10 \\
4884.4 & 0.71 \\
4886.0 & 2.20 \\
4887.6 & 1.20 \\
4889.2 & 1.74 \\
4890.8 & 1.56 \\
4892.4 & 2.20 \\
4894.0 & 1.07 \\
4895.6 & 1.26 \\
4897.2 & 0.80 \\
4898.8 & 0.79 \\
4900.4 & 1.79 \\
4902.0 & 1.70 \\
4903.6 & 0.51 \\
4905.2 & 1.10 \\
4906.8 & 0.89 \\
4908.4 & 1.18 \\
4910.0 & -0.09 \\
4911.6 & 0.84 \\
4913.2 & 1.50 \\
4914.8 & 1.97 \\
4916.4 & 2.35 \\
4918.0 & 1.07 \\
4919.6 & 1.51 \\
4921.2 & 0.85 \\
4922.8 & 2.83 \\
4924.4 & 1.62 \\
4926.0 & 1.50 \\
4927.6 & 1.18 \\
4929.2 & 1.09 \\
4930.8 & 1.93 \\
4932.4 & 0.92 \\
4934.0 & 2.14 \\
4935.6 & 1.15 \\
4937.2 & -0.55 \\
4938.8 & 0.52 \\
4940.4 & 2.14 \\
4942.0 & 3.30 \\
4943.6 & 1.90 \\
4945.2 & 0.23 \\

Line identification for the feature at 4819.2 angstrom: [O II]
